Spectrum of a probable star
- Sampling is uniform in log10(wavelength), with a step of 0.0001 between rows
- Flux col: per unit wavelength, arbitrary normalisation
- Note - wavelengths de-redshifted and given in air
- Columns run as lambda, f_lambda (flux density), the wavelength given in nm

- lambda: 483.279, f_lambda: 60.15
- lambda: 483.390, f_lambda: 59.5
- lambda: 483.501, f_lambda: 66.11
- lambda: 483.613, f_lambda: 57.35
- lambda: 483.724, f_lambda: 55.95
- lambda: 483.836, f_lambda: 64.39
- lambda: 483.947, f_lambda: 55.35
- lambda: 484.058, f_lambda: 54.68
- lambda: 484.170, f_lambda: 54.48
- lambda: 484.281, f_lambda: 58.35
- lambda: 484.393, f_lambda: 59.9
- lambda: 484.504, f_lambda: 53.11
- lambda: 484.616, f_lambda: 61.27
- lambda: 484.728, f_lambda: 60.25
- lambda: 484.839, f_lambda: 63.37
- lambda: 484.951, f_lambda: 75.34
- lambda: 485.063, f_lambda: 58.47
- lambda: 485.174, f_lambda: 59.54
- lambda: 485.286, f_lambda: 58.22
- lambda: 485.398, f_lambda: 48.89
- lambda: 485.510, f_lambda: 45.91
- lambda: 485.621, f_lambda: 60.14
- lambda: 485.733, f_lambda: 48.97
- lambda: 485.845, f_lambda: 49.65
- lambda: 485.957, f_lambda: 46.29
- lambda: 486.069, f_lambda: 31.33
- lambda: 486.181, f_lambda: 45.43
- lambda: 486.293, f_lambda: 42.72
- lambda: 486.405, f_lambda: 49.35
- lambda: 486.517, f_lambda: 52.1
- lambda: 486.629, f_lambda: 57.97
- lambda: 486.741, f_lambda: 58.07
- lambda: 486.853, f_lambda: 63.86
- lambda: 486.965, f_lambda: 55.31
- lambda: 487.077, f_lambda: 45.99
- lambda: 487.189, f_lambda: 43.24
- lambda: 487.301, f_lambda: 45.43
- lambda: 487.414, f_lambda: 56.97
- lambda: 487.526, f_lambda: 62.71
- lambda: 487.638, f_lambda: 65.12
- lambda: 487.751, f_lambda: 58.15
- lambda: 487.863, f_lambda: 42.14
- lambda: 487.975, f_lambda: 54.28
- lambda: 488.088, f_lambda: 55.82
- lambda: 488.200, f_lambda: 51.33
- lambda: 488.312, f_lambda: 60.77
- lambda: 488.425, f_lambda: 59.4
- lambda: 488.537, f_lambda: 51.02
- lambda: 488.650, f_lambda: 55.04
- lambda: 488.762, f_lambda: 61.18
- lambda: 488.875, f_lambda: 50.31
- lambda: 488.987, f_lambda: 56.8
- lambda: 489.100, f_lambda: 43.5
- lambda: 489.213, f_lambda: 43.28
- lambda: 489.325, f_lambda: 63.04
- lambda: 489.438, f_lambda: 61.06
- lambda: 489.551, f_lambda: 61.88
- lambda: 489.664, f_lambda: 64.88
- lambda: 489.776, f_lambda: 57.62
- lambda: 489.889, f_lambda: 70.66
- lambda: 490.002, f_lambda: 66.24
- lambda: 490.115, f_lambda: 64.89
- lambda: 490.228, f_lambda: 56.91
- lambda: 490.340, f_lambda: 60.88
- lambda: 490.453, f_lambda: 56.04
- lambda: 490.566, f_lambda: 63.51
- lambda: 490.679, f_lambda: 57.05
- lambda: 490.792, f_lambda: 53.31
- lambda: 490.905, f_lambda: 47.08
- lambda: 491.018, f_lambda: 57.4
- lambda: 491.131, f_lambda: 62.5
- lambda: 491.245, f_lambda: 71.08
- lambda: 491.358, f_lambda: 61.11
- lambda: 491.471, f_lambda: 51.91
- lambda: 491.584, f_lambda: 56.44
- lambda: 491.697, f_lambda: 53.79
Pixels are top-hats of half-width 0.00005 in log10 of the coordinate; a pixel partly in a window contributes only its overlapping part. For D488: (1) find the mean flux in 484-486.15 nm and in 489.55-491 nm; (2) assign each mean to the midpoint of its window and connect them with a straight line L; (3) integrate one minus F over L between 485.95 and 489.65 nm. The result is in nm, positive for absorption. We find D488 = 0.28 nm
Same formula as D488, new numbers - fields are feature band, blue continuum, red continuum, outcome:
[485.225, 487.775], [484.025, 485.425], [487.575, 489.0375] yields 0.25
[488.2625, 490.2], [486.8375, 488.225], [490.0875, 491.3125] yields -0.06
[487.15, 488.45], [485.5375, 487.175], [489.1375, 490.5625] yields 0.00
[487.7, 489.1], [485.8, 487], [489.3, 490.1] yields 0.10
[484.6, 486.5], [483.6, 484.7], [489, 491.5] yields 0.16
